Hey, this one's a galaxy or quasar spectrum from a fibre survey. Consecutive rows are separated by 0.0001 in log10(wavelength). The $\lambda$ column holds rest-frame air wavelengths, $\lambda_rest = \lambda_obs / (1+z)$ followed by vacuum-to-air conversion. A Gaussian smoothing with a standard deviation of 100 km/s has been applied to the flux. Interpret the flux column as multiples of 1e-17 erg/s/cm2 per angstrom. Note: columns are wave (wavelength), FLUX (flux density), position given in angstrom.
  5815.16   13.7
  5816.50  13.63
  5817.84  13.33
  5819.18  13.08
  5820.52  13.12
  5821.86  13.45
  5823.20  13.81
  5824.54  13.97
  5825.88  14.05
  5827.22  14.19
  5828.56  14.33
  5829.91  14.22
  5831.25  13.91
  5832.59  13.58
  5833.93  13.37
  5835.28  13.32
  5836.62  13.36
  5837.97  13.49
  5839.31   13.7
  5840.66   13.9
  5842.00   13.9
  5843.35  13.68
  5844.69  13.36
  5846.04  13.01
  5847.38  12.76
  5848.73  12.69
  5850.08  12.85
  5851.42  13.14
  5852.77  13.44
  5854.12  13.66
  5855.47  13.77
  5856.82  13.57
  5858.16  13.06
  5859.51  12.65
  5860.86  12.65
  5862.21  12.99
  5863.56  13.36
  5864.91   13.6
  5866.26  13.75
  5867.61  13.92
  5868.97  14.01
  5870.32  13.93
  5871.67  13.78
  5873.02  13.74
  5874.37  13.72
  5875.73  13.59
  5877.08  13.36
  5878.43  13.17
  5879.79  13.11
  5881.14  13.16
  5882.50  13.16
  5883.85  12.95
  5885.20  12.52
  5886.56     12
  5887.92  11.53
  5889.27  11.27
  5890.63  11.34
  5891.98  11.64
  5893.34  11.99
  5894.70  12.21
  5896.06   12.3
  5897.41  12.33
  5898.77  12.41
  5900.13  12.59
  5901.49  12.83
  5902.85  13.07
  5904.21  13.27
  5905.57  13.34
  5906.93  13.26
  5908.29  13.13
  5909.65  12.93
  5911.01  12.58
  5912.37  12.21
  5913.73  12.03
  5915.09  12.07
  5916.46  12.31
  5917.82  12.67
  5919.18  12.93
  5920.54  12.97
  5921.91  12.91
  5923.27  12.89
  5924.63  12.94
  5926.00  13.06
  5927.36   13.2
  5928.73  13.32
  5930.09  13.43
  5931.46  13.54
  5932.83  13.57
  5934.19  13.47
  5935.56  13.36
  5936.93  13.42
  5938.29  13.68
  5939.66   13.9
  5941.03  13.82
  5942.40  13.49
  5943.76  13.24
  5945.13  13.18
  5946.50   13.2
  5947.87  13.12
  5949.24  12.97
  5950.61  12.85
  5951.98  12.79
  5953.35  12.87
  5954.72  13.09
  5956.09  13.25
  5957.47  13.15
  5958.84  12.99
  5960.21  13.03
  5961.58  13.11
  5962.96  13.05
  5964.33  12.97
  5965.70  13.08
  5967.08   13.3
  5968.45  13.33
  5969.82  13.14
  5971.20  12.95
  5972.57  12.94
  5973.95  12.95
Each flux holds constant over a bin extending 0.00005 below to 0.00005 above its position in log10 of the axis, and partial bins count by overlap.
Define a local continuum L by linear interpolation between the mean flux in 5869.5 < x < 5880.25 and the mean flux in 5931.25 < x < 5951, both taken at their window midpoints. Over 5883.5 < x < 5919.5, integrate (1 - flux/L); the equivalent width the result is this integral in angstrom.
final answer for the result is 2.9 angstrom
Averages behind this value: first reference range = 13.6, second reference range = 13.4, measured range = 12.4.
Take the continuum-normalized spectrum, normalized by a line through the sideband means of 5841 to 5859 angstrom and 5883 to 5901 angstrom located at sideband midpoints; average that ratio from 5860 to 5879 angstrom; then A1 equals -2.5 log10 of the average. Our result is -0.07 mag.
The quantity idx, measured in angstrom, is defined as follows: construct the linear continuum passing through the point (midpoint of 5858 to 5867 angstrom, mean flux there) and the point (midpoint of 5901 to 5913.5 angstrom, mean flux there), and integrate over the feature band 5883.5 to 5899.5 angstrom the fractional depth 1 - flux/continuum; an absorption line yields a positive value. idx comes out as 1.2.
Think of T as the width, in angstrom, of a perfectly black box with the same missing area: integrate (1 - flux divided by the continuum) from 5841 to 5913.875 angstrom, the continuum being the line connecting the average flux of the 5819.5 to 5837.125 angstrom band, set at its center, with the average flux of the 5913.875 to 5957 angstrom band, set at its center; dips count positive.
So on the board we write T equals 2.6 angstrom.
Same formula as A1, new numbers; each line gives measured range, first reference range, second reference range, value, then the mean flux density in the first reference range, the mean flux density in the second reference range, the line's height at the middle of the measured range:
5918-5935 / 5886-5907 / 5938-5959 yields -0.03 mag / 12.3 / 13.2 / 12.8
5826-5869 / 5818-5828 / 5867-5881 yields 0.01 mag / 13.7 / 13.6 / 13.6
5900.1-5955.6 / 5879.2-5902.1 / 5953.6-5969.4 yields -0.03 mag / 12.3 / 13.1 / 12.7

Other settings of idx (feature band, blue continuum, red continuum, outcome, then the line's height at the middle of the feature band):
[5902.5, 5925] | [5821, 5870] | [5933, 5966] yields 0.9 angstrom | 13.3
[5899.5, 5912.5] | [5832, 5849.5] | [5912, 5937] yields 0.1 angstrom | 13.1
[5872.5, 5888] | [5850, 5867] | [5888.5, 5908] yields -0.3 angstrom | 12.8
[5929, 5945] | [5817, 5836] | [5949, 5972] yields -0.4 angstrom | 13.2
